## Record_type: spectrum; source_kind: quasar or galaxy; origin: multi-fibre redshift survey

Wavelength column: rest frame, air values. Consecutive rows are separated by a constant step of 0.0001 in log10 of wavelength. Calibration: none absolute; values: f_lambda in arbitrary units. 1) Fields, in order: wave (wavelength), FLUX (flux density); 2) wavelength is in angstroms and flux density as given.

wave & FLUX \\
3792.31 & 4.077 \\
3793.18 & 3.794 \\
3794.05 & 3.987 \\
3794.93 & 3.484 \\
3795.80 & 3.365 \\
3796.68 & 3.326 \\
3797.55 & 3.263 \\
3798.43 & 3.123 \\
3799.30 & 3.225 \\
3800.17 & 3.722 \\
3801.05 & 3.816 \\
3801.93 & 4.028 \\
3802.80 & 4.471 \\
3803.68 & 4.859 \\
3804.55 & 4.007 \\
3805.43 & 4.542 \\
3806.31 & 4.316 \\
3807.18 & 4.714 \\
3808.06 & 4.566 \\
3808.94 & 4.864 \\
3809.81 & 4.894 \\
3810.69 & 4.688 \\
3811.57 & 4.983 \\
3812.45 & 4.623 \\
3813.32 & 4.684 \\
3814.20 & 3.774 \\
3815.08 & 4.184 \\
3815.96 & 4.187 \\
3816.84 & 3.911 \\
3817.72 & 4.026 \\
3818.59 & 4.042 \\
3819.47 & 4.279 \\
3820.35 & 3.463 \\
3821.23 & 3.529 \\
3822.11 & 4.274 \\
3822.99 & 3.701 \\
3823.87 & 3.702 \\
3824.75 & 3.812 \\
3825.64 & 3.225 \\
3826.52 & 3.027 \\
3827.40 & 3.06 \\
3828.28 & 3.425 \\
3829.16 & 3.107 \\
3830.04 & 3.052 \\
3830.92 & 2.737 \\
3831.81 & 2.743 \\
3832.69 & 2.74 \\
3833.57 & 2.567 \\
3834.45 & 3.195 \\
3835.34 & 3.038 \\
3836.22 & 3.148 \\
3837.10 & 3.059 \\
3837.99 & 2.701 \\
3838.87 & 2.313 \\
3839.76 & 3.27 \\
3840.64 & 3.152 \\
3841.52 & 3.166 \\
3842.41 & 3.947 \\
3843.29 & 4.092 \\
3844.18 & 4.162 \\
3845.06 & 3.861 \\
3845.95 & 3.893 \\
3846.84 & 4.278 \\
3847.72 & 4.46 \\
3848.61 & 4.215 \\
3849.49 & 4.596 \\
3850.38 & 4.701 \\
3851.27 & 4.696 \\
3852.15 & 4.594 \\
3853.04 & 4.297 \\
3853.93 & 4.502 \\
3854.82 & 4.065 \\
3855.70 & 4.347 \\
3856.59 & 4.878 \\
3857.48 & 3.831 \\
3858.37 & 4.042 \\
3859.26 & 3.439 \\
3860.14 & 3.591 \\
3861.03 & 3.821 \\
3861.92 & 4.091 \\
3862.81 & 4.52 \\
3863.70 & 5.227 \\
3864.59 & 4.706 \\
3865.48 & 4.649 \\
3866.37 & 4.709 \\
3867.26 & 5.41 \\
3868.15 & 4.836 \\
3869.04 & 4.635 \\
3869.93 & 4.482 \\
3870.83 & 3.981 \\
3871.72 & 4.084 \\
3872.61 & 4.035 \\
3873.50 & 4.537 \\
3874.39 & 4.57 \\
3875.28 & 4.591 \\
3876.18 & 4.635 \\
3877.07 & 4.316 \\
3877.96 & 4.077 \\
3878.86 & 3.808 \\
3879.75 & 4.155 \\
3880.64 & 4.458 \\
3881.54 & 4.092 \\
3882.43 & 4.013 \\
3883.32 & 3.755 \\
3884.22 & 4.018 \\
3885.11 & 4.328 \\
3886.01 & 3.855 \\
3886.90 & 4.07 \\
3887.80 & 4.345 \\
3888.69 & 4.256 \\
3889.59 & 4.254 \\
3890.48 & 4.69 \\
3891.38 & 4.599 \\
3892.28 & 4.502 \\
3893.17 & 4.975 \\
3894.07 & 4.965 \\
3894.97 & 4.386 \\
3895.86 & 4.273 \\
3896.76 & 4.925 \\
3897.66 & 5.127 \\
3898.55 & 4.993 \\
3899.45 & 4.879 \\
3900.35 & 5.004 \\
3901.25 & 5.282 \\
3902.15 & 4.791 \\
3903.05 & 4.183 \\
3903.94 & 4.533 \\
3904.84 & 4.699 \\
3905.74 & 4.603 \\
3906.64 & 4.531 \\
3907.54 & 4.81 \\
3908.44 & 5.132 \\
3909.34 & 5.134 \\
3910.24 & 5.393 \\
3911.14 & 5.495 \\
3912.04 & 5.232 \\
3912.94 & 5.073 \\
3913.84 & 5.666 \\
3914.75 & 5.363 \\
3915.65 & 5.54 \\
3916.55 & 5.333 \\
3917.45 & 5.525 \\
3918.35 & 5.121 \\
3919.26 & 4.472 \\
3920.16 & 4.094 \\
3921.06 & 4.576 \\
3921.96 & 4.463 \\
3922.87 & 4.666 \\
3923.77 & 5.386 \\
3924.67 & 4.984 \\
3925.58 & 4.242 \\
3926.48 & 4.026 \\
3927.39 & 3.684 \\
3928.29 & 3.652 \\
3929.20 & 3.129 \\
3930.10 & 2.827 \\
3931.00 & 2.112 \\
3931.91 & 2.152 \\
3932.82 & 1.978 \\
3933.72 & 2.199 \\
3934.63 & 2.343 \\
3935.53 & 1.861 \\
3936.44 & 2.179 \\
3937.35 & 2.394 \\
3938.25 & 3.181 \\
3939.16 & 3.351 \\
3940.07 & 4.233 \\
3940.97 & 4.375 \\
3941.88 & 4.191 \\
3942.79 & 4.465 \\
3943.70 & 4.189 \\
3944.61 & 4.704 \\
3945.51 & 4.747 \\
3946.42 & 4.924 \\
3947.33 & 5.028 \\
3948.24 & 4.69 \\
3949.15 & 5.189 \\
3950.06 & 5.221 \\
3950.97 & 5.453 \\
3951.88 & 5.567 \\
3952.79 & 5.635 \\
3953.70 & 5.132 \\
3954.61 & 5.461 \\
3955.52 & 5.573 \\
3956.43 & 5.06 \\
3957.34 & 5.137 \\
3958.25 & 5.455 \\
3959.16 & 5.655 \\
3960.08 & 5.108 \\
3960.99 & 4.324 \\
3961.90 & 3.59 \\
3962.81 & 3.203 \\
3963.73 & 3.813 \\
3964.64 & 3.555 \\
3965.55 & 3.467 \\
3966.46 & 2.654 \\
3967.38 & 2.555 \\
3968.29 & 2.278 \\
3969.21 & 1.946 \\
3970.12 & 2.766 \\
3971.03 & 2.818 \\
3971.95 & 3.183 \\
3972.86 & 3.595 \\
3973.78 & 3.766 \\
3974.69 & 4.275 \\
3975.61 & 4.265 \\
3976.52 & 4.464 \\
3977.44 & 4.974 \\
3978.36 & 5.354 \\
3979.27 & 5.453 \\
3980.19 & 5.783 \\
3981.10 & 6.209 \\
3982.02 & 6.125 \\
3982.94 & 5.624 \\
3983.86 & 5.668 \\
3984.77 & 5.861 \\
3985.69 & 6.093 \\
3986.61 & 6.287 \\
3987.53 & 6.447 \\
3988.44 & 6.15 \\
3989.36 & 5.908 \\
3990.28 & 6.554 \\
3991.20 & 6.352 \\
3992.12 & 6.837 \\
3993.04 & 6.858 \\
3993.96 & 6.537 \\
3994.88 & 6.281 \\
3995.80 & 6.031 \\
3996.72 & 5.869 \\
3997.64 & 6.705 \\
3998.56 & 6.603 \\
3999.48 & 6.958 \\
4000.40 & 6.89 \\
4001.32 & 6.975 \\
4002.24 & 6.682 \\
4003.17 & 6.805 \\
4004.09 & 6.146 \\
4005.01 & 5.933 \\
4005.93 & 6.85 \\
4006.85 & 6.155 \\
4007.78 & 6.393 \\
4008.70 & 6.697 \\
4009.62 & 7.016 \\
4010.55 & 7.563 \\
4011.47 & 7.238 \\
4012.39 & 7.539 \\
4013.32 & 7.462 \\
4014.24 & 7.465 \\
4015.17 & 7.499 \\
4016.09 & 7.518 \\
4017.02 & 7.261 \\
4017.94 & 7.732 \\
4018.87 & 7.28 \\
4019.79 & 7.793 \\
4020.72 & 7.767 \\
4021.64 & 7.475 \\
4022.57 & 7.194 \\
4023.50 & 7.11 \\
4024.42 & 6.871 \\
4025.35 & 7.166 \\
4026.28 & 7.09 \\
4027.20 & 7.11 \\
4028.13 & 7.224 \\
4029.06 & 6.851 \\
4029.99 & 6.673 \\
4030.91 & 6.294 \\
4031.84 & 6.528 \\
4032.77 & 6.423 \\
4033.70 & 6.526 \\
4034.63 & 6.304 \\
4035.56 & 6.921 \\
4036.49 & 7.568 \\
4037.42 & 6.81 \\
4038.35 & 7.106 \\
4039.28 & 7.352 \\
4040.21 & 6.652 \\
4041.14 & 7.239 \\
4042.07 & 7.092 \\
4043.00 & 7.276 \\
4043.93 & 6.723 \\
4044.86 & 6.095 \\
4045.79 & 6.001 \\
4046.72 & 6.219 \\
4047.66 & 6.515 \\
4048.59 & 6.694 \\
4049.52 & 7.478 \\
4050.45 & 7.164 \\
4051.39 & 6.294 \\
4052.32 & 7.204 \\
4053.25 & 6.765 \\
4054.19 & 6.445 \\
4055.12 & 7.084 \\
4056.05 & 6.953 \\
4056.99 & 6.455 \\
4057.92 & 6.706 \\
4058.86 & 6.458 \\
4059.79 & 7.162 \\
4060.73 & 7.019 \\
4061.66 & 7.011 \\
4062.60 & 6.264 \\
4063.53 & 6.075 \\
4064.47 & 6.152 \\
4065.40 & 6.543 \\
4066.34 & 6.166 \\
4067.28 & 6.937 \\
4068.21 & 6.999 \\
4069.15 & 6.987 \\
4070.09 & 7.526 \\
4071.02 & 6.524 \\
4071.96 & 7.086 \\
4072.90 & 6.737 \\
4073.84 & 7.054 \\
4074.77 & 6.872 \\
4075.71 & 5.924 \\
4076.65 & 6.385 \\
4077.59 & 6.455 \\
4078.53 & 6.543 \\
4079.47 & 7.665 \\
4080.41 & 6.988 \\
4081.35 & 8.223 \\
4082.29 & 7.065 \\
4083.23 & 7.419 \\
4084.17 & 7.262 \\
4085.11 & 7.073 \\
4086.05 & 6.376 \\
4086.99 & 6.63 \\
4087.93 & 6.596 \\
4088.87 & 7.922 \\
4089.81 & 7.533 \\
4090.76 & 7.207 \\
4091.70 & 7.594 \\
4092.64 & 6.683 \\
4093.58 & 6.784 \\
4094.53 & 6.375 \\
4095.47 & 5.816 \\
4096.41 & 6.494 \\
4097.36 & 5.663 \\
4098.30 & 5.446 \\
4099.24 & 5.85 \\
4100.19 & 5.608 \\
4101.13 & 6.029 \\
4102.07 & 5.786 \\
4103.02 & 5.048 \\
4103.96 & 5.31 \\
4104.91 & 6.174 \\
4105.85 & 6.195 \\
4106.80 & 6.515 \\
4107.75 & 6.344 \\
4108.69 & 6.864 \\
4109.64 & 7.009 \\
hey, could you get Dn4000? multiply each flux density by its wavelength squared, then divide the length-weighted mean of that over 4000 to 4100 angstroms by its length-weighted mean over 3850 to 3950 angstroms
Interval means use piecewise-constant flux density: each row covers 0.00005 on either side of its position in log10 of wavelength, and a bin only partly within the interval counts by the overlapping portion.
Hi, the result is 1.7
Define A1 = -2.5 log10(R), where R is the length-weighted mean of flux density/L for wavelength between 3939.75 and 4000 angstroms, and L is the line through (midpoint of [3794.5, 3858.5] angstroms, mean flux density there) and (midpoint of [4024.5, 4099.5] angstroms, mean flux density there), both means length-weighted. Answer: 0.13 mag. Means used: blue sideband 3.84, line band 4.99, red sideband 6.78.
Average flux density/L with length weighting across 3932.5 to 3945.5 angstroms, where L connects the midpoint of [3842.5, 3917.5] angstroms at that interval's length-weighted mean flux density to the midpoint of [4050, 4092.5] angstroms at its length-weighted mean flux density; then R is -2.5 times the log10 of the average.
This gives 0.50 mag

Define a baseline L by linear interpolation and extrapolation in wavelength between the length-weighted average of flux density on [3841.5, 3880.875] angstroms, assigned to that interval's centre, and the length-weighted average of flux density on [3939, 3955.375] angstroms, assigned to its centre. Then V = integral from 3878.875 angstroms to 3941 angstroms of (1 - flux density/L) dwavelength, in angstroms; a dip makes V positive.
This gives 4.6 angstroms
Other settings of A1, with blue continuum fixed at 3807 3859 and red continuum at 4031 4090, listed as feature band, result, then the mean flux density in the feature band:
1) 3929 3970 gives 0.35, 3.91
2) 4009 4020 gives -0.19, 7.43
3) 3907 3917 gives -0.09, 5.28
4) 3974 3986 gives 0.08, 5.36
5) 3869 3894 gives 0.05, 4.29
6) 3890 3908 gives -0.01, 4.74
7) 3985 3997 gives -0.07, 6.32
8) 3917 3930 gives 0.15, 4.39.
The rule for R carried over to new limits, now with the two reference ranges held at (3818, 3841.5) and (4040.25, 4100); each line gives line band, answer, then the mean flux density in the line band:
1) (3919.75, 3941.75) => 0.34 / 3.43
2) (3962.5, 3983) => 0.32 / 3.98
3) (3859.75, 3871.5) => -0.19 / 4.51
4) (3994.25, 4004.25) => -0.15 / 6.55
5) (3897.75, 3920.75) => -0.14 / 5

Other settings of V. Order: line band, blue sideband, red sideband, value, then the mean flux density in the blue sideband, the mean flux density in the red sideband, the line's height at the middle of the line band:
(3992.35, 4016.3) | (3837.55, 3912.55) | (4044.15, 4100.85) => -3.5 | 4.38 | 6.72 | 5.91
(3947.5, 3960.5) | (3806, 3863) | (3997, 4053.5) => 1.1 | 3.86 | 6.93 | 5.78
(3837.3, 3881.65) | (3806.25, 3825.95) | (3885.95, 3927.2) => 3.0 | 4.2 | 4.79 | 4.48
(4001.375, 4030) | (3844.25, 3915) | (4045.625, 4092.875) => -4.1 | 4.51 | 6.85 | 6.19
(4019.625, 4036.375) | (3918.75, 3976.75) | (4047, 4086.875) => -3.1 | 3.96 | 6.82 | 5.89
